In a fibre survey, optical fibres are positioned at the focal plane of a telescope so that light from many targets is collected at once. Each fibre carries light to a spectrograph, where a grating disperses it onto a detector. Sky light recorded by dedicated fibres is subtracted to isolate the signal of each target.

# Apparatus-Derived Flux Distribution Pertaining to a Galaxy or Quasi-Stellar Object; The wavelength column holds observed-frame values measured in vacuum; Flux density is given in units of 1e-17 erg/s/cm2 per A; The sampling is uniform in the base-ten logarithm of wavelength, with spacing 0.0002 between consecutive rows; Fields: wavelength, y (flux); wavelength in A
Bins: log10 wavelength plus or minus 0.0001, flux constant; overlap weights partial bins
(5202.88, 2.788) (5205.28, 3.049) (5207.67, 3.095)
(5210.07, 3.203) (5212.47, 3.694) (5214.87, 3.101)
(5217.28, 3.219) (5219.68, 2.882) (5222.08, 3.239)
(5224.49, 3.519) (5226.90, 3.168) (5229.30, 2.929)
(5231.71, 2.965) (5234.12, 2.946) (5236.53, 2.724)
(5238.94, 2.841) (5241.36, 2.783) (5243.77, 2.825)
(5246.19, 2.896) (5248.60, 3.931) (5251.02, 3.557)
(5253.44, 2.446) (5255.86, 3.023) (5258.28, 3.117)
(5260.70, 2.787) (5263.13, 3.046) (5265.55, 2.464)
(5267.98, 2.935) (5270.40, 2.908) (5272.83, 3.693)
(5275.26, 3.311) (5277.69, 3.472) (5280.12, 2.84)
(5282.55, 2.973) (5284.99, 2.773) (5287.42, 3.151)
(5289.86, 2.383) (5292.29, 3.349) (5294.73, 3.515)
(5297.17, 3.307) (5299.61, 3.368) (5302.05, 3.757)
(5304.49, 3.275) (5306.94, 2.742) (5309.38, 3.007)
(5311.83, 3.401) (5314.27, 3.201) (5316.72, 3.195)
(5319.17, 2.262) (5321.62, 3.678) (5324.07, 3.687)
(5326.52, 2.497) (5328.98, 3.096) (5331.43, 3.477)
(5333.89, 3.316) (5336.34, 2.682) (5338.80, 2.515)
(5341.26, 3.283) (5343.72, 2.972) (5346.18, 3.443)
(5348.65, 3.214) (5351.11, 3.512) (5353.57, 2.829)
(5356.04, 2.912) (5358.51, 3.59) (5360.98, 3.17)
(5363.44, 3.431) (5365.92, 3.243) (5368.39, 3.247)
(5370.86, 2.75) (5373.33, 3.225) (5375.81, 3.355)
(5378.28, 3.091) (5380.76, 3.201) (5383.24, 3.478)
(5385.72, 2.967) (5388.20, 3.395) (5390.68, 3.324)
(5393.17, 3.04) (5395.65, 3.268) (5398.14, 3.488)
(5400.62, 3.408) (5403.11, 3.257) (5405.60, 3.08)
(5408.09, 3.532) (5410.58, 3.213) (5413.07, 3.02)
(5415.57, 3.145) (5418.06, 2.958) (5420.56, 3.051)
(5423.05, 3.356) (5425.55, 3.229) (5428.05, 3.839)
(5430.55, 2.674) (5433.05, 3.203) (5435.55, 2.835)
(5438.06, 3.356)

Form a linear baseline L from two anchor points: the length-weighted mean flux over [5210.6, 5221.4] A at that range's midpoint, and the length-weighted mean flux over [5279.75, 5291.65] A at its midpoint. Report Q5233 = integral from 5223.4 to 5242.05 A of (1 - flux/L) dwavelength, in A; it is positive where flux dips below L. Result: 0.88 A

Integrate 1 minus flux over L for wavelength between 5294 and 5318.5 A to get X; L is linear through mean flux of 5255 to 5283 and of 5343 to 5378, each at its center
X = -1.1 A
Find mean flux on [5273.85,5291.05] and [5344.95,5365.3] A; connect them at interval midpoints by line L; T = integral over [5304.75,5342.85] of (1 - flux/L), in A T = 0.9 A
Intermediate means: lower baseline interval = 2.99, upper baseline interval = 3.26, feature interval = 3.07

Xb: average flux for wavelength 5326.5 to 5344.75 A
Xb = 3.01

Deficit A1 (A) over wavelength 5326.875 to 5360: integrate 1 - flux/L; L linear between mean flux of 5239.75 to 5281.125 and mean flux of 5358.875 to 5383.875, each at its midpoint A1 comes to 0.6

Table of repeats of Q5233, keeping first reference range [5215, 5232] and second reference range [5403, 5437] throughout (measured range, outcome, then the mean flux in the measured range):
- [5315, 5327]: 0.19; 3.1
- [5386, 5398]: -0.34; 3.25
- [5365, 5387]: -0.07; 3.17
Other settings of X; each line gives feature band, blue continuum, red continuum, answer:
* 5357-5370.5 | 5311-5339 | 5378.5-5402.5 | -0.4 A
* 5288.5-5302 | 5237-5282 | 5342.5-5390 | -0.6 A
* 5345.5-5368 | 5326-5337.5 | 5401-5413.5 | -1.0 A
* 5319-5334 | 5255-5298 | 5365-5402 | -0.3 A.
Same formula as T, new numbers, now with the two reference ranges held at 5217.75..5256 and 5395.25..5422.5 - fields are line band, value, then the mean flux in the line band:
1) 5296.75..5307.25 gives -0.8 A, 3.33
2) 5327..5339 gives 0.4 A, 3.03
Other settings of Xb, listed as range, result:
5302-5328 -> 3.13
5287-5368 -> 3.17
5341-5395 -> 3.21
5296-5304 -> 3.46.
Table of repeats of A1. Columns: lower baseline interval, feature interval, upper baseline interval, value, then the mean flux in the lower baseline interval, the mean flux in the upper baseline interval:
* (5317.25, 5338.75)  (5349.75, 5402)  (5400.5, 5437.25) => -1.85 A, 3.06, 3.18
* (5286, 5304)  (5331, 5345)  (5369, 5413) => 0.99 A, 3.26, 3.23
